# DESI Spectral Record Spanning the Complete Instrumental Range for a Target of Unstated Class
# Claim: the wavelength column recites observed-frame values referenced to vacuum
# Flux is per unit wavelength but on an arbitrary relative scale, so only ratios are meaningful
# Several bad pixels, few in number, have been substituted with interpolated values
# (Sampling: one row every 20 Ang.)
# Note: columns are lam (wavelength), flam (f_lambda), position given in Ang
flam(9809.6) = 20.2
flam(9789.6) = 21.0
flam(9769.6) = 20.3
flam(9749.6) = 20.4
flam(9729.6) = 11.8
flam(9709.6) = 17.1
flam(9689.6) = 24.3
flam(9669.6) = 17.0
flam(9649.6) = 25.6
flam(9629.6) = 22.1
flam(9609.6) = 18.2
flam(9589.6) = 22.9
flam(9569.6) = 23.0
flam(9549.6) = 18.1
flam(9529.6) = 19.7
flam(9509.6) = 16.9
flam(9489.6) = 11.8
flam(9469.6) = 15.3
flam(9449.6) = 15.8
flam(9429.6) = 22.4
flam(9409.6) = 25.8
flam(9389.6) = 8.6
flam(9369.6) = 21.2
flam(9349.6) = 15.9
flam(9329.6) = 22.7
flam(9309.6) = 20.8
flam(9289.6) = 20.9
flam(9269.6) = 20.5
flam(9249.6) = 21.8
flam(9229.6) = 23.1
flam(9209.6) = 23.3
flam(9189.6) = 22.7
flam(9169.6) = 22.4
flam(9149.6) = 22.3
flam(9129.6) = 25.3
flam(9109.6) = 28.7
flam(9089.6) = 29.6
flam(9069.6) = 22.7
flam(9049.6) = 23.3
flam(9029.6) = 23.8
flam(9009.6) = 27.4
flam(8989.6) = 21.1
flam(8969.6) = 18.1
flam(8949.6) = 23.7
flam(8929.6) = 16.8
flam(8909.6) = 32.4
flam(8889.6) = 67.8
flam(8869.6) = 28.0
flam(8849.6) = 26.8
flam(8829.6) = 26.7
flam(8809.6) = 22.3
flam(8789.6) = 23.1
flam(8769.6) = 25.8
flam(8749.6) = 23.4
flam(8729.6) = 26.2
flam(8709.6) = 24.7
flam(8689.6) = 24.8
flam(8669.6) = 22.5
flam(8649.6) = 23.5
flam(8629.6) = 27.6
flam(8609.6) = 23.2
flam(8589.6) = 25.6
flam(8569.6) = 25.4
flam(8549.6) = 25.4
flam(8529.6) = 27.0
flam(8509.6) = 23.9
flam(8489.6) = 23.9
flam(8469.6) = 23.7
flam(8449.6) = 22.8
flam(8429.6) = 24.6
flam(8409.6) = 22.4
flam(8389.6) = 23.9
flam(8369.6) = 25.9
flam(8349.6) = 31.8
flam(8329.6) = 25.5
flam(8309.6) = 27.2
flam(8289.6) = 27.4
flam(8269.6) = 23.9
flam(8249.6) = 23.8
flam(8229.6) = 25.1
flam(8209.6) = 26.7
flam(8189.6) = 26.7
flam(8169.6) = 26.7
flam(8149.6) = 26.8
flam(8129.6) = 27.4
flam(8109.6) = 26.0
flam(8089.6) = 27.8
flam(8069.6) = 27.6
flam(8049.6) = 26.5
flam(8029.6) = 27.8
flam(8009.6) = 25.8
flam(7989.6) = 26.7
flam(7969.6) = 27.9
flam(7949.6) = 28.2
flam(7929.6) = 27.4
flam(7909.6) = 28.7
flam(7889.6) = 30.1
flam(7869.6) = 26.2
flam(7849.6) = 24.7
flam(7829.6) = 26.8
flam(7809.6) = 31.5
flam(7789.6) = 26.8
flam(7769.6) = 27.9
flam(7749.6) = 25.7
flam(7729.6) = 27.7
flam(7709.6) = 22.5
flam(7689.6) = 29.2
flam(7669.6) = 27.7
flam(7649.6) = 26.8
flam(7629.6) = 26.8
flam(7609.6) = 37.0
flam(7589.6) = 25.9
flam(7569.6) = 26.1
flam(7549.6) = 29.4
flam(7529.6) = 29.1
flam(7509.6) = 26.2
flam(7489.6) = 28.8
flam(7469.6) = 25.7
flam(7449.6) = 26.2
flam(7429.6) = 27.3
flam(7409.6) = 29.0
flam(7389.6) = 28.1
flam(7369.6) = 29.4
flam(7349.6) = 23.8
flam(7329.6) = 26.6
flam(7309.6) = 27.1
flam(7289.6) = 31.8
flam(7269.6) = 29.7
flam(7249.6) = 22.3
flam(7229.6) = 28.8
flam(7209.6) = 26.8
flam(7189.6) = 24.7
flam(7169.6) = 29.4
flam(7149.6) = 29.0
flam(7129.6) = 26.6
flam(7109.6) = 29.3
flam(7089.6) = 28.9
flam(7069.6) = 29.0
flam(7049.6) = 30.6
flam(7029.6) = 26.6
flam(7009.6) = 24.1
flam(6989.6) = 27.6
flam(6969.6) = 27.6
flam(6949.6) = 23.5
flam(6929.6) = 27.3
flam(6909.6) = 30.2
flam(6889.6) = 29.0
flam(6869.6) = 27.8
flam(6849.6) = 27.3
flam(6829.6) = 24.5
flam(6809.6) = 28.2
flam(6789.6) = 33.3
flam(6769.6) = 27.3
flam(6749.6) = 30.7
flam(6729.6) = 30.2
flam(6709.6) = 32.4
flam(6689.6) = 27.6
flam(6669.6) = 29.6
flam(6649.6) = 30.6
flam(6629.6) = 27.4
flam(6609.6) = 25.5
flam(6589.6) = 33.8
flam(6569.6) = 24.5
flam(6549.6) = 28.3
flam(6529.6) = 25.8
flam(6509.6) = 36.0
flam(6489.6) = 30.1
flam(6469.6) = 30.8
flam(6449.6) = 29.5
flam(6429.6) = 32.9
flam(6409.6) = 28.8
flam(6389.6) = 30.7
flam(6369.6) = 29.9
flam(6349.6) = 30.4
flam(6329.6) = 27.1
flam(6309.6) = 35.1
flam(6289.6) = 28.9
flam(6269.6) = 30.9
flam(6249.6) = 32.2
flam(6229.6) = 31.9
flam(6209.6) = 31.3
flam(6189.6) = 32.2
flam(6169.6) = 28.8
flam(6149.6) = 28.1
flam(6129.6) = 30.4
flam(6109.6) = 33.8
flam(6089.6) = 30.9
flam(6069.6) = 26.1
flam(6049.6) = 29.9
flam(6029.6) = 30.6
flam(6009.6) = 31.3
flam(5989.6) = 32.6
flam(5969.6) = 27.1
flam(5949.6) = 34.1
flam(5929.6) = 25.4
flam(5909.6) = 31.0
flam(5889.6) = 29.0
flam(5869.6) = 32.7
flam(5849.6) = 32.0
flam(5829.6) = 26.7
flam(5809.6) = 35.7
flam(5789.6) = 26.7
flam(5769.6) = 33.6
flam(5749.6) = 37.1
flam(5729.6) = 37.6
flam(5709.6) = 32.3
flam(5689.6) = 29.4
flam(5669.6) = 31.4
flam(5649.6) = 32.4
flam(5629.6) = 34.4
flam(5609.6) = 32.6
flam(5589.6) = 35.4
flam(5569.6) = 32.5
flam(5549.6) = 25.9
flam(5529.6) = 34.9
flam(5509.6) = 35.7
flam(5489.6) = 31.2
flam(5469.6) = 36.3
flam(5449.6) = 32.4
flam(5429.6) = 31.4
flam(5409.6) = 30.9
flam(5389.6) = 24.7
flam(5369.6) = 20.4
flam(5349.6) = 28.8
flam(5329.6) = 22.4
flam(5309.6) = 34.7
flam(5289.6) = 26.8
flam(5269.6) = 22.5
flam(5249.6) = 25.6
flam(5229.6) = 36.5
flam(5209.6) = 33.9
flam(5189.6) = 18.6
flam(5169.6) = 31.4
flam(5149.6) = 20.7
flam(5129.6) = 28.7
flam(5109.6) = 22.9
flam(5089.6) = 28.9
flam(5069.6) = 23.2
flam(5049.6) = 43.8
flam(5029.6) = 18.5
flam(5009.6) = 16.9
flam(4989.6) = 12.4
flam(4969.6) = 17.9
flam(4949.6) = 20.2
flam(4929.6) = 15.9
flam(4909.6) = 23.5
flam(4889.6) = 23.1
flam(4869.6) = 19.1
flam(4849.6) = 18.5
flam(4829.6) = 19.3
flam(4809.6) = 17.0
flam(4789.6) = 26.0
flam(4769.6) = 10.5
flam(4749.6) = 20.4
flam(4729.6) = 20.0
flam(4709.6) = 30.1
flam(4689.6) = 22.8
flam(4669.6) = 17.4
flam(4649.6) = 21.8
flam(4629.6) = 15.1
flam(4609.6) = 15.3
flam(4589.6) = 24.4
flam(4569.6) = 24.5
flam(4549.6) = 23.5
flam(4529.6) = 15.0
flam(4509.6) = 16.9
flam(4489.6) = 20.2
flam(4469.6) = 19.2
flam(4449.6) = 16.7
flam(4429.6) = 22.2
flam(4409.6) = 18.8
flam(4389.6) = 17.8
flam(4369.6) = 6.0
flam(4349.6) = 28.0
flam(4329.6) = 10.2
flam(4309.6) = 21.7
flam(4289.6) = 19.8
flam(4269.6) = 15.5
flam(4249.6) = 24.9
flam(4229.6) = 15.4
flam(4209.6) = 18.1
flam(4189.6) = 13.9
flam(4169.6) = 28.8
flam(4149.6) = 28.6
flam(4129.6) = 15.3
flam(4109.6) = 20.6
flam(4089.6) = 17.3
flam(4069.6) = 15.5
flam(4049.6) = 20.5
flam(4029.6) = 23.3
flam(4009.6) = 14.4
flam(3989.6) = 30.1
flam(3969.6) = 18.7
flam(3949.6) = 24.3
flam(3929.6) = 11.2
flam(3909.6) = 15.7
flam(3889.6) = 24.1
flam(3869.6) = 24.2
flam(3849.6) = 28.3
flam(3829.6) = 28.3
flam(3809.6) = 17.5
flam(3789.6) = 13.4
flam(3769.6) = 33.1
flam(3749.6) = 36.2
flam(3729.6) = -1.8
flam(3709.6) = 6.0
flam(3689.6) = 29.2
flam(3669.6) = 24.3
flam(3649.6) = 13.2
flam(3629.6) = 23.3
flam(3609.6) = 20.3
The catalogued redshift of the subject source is 0.354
